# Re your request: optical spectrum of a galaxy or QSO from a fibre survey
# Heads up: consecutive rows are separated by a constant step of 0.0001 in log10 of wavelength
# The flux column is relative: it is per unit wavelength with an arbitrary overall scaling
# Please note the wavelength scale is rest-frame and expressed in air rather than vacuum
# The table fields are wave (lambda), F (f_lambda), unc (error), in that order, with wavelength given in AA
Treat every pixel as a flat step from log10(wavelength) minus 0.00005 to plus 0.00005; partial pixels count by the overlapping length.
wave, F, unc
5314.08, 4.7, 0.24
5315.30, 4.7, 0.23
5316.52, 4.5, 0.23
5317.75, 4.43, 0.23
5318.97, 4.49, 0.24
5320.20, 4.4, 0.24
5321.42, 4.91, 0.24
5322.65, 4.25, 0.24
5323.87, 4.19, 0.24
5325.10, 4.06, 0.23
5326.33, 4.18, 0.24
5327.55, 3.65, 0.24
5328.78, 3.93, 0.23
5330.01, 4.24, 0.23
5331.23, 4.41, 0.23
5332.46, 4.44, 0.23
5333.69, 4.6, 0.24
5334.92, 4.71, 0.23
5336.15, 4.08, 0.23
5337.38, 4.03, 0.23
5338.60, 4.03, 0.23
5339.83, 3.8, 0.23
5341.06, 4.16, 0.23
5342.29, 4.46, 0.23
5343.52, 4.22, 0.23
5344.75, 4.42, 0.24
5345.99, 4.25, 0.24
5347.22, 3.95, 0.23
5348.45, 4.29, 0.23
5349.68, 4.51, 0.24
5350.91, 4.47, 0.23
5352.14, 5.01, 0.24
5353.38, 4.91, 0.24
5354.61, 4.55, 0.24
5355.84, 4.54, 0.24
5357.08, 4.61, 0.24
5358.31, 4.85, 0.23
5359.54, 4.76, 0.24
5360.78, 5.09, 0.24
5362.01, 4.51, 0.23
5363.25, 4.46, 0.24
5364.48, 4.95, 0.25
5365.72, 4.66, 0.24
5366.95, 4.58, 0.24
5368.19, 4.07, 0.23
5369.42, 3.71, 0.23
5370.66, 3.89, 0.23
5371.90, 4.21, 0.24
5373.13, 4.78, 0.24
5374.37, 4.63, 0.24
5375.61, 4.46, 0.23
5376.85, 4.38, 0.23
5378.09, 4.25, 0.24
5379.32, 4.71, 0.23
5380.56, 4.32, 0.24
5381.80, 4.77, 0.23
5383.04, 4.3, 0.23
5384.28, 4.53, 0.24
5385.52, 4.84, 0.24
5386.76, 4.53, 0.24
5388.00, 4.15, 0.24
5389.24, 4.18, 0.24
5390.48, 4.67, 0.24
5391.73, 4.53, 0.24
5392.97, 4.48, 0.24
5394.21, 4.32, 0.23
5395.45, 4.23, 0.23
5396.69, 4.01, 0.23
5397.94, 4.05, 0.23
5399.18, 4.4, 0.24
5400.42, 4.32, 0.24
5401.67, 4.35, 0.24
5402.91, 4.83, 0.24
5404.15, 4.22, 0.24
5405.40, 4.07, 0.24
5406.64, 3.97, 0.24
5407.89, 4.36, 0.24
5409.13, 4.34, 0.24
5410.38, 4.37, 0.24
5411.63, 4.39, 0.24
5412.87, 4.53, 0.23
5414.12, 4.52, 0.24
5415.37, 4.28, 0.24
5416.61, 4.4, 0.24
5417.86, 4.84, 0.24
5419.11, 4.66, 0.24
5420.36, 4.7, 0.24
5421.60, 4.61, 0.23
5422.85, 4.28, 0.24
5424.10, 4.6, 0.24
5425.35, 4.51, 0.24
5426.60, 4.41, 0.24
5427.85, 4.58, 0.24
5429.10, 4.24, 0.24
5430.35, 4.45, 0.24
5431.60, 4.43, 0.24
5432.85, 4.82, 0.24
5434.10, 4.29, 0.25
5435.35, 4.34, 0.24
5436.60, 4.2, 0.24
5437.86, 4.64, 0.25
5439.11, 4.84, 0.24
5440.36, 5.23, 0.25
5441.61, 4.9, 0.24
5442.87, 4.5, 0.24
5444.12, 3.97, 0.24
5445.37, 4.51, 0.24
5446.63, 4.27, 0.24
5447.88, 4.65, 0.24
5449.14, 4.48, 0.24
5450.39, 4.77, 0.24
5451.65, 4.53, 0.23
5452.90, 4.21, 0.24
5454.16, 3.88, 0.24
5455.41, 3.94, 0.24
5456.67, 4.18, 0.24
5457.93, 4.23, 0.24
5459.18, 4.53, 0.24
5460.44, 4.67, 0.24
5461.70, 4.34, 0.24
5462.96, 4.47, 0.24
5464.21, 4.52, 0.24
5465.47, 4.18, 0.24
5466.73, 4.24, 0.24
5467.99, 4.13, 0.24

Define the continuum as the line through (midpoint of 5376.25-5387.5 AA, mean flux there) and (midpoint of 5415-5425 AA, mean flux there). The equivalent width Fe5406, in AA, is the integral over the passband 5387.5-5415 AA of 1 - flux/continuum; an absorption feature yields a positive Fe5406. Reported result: 1.22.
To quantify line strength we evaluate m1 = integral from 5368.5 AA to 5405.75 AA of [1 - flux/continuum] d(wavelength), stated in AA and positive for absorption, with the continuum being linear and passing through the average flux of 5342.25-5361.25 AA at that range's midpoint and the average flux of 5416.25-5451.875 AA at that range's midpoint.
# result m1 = 1.45 AA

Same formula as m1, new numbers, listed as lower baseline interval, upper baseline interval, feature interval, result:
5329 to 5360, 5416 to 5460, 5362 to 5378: 0.1 AA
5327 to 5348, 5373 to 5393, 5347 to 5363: -1.2 AA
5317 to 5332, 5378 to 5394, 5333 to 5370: -0.7 AA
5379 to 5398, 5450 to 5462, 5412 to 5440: -1.0 AA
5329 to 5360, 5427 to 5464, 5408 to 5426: -0.2 AA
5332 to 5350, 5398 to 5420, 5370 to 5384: -0.3 AA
